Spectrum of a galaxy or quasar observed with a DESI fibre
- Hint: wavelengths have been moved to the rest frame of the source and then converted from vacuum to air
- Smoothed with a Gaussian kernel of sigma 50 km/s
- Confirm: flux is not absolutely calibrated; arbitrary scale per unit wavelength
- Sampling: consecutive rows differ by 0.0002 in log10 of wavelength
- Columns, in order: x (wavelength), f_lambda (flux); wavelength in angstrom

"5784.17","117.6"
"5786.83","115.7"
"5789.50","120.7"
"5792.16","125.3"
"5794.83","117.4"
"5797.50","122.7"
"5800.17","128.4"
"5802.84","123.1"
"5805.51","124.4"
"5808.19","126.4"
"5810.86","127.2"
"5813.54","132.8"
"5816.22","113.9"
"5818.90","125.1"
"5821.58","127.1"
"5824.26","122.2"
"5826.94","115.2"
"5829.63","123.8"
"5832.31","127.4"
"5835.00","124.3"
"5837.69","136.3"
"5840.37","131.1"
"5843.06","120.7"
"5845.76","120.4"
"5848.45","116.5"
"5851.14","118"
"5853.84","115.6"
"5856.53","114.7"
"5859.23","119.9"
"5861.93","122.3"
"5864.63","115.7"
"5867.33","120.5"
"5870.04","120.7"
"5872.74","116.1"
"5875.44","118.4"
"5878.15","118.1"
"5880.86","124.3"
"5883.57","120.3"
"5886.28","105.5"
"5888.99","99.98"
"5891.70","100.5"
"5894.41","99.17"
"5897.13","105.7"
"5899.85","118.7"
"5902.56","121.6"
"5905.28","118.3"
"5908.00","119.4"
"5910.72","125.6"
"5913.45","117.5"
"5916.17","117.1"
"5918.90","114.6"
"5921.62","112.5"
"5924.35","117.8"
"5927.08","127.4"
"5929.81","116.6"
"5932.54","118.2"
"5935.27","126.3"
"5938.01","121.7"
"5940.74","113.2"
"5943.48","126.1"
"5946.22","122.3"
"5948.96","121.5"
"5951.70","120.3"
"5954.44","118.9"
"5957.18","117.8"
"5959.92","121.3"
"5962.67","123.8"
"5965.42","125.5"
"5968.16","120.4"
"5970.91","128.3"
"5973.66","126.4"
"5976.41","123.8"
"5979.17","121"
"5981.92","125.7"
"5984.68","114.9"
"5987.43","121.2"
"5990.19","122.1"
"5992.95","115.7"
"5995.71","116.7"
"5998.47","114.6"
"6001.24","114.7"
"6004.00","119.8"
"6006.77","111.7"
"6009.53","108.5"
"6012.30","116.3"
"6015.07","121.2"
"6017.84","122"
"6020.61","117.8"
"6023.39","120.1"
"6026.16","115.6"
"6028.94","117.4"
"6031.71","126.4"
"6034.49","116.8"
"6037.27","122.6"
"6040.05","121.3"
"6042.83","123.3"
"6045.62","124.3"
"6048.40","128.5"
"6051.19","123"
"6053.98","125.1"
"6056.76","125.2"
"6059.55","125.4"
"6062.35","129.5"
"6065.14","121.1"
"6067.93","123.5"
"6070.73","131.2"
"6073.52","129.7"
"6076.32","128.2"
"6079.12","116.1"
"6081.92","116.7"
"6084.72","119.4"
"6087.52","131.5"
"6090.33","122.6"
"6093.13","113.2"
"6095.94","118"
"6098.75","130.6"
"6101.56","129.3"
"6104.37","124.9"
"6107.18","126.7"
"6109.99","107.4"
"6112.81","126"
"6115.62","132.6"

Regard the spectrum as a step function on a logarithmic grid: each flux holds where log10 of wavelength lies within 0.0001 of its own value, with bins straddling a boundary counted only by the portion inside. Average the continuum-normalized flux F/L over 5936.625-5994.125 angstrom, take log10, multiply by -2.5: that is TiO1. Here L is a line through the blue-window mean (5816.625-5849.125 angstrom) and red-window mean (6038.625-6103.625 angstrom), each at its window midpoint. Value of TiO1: 0.02 mag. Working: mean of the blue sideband 124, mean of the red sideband 124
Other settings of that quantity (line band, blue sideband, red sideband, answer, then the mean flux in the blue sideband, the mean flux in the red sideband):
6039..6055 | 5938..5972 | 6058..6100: -0.01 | 122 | 124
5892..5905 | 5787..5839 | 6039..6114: 0.12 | 124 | 124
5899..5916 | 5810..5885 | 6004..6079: 0.02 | 122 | 122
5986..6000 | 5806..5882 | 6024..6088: 0.04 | 122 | 123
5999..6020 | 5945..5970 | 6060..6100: 0.06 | 121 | 124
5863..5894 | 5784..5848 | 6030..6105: 0.09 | 124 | 124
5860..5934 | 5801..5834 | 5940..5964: 0.06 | 124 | 121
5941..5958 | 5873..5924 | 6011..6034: -0.04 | 114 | 120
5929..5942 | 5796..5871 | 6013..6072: 0.03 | 123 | 123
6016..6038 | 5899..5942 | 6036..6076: 0.04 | 119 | 125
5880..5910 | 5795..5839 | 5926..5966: 0.10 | 125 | 121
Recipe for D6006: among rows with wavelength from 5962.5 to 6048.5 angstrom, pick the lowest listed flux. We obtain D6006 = 108.5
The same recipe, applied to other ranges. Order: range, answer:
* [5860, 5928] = 99.17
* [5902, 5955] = 112.5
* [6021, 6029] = 115.6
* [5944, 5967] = 117.8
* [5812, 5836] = 113.9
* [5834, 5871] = 114.7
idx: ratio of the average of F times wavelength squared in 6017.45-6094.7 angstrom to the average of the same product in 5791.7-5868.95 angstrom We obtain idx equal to 1.1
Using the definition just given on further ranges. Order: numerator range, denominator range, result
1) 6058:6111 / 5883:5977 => 1.10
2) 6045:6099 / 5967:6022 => 1.07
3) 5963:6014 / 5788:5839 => 1.02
